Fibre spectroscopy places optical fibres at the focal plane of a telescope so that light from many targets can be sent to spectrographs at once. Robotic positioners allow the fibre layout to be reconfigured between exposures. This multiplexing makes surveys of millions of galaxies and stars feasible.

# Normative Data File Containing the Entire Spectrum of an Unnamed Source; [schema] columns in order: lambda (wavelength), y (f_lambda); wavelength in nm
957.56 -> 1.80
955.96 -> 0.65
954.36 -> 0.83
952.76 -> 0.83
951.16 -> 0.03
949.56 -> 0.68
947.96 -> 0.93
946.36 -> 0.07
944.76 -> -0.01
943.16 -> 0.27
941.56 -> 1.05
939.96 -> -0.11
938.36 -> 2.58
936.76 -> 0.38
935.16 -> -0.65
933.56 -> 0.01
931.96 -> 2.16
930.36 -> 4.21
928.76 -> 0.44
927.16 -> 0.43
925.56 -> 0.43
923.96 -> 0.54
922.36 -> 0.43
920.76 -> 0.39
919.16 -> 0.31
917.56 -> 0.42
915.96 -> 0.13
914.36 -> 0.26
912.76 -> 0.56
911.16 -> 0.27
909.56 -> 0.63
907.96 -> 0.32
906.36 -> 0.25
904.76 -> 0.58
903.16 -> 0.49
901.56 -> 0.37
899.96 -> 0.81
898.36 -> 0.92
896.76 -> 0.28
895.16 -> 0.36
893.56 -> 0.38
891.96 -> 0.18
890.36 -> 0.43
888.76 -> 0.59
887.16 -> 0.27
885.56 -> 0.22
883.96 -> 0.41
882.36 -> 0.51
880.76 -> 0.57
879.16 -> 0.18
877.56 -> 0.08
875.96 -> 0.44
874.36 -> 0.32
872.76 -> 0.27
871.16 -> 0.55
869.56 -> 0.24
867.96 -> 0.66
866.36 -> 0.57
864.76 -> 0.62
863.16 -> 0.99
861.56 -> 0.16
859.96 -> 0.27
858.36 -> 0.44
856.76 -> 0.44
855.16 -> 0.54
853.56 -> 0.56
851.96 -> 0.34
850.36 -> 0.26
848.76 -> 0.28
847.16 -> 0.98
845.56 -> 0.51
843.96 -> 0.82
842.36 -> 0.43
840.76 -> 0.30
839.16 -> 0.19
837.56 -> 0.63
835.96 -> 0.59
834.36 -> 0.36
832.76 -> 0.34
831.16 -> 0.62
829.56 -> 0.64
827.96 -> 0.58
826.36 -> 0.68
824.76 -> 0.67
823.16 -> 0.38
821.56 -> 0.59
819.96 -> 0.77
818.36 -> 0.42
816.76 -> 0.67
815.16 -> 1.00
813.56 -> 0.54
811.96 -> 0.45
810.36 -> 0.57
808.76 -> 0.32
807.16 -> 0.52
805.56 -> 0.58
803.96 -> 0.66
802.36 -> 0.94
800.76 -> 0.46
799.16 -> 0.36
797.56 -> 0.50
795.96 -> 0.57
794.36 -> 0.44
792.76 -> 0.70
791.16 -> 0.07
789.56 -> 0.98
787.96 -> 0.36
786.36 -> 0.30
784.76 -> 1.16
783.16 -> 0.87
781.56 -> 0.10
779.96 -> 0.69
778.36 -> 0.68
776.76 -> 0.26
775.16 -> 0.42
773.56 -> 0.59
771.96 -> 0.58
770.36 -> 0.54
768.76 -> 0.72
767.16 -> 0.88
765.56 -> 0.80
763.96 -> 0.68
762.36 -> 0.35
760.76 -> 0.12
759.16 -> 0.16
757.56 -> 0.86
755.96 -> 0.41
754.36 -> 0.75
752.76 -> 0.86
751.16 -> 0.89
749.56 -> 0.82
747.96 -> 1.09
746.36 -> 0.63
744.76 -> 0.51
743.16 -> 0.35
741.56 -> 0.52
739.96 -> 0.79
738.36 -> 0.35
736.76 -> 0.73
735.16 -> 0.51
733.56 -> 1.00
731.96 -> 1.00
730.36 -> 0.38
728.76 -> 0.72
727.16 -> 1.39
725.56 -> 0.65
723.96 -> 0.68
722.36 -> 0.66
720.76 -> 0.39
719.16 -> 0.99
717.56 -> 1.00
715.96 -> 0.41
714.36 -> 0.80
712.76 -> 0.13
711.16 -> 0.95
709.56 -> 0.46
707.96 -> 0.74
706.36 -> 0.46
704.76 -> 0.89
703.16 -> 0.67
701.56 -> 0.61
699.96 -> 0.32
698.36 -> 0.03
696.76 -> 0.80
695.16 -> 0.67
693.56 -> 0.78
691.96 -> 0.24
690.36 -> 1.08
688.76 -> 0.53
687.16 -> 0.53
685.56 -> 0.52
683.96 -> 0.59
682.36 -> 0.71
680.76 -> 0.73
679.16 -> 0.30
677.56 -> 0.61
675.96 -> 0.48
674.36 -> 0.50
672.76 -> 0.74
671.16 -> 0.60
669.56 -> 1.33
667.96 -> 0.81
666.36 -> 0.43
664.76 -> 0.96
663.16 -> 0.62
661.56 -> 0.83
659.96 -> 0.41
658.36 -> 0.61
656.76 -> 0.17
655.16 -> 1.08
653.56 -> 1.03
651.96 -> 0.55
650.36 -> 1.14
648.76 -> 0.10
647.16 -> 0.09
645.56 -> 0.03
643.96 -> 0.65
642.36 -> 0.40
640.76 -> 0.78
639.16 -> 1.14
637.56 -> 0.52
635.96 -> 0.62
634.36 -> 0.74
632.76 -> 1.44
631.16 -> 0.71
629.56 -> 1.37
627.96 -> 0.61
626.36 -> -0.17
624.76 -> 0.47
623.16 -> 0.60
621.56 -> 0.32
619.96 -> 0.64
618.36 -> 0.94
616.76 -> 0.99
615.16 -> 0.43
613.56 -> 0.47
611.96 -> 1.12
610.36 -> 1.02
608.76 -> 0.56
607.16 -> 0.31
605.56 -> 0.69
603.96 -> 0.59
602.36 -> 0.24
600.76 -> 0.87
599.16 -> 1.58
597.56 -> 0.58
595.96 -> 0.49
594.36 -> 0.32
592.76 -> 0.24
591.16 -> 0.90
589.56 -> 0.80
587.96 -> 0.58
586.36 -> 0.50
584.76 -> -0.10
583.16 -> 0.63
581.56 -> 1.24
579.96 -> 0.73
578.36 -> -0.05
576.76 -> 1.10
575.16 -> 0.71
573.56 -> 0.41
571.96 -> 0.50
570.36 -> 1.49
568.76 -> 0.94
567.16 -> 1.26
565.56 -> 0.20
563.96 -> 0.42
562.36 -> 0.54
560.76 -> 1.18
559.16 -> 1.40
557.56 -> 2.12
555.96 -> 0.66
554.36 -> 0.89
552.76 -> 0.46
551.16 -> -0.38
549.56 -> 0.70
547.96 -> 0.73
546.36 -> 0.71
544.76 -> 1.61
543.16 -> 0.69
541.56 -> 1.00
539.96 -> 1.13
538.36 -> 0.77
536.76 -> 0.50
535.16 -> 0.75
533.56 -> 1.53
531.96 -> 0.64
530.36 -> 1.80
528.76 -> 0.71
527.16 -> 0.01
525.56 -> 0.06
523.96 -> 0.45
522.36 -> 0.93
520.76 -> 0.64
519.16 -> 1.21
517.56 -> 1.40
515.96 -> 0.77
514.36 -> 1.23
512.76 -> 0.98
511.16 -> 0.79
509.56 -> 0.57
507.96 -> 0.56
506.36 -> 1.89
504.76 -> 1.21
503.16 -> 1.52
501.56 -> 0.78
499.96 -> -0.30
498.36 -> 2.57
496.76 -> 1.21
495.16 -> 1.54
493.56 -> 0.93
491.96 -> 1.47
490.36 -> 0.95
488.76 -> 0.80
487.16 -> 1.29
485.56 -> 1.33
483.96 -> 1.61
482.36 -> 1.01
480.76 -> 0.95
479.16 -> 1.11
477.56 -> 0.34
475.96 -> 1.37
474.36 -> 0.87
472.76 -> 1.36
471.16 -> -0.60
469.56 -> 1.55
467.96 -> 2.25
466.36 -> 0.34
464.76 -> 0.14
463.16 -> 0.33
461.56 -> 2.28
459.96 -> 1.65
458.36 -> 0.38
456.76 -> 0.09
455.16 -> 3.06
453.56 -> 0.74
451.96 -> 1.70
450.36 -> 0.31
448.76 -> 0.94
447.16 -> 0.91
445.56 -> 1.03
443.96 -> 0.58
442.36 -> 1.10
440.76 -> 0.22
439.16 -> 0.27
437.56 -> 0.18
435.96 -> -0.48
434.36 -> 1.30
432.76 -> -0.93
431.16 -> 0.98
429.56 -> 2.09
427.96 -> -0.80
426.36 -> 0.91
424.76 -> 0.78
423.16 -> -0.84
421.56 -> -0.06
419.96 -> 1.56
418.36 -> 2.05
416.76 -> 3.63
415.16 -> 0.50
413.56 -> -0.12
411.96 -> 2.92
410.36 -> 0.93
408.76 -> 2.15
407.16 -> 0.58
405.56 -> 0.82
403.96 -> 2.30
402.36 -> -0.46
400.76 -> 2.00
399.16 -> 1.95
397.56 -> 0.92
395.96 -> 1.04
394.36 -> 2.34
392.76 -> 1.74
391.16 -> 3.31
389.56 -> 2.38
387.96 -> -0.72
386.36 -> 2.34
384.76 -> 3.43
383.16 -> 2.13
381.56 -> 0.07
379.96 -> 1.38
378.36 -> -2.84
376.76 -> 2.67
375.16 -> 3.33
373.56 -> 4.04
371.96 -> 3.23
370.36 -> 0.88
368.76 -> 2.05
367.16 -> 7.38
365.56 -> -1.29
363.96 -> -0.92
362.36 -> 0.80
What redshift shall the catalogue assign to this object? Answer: 1.497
